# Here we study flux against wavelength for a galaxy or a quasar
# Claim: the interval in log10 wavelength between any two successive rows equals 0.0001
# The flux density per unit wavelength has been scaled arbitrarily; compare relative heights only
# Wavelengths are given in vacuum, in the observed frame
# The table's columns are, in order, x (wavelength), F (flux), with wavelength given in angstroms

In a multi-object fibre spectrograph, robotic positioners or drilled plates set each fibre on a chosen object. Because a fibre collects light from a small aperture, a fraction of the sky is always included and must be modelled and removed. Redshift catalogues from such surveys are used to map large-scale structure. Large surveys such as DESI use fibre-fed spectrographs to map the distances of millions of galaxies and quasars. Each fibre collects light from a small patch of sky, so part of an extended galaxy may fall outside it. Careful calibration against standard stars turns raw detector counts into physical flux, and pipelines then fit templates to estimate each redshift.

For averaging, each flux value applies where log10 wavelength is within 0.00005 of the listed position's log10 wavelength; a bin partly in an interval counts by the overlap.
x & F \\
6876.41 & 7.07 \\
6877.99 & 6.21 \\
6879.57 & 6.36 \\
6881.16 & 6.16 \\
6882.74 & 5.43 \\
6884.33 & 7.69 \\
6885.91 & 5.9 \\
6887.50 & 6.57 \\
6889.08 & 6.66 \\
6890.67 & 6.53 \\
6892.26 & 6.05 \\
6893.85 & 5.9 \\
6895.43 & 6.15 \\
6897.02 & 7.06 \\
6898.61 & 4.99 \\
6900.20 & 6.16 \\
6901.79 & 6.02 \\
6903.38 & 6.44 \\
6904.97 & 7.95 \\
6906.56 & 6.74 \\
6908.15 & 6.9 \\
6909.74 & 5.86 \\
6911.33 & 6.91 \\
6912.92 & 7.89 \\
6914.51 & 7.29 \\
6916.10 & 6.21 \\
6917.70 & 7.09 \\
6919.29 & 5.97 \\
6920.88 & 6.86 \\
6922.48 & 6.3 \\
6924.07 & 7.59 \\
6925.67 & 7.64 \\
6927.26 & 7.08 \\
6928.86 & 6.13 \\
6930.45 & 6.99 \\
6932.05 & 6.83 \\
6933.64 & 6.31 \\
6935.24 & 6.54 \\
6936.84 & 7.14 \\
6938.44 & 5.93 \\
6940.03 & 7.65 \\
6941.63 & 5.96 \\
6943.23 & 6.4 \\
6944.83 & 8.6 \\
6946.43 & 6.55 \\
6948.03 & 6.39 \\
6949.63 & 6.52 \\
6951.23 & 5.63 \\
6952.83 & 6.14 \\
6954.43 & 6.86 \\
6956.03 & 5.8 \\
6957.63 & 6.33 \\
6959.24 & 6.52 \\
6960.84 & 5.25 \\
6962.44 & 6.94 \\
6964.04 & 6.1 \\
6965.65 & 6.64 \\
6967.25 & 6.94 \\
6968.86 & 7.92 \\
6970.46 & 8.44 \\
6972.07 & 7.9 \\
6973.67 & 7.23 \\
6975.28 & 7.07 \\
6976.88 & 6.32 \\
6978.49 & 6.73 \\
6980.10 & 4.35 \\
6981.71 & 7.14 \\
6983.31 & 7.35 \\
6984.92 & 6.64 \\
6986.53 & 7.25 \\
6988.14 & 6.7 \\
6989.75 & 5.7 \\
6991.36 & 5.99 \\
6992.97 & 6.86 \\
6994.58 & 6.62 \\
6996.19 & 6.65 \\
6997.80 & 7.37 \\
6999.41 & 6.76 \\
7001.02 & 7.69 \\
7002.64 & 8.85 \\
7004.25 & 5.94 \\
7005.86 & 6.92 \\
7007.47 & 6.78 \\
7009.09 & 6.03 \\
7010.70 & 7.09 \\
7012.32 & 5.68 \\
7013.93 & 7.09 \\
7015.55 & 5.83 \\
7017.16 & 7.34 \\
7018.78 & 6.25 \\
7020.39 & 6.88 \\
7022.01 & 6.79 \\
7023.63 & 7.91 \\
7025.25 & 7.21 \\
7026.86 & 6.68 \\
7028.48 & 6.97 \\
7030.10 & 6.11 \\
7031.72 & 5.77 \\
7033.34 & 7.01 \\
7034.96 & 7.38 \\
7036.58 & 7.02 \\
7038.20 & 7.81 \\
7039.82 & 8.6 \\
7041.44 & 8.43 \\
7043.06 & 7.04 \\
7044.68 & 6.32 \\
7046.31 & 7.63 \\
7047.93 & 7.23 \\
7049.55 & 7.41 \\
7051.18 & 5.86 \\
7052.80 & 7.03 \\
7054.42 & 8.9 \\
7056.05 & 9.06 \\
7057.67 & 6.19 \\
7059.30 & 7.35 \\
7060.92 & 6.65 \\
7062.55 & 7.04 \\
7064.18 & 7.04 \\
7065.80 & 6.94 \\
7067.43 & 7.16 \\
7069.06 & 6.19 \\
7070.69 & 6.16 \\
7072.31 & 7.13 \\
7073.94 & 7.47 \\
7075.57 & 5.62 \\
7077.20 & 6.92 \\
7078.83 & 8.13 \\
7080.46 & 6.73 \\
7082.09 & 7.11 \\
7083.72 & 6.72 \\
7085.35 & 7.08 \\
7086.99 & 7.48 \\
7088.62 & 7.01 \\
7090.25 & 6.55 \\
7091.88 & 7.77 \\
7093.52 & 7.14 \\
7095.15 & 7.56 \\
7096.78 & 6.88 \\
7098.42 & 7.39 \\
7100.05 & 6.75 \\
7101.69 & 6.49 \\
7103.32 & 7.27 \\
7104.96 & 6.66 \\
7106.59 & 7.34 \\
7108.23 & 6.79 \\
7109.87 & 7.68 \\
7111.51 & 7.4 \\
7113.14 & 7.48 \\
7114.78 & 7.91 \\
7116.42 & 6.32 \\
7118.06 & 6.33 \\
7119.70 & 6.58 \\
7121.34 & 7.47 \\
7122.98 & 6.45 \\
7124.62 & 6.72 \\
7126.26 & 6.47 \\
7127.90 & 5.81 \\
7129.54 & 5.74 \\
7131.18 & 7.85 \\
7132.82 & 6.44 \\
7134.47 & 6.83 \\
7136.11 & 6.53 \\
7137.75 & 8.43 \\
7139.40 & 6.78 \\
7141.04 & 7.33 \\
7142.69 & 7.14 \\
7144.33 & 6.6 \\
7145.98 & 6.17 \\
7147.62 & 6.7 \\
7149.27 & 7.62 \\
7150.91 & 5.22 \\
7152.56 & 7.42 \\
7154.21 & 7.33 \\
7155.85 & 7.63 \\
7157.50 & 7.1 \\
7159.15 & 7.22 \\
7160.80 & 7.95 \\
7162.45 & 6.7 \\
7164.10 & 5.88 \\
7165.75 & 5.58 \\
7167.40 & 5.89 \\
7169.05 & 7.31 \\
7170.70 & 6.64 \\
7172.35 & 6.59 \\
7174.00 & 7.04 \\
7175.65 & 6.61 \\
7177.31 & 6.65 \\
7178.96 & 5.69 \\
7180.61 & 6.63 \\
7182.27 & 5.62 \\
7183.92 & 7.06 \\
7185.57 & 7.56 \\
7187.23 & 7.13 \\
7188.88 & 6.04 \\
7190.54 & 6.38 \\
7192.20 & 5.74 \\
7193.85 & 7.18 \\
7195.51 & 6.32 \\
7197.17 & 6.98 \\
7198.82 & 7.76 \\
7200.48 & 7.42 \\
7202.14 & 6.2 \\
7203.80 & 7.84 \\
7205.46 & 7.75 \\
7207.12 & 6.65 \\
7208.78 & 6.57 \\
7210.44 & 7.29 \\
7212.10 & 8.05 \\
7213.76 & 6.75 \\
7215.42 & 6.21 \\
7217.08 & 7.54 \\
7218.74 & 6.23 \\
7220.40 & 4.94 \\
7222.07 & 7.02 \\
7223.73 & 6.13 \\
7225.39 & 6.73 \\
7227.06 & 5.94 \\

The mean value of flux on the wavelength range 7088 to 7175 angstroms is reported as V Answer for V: 6.9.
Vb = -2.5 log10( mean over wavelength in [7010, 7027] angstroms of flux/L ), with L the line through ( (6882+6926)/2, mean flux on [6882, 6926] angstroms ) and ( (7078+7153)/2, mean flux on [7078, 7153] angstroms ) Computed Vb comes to 0.00 mag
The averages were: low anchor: 6.59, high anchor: 6.96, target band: 6.8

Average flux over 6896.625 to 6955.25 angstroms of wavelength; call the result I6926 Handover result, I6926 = 6.69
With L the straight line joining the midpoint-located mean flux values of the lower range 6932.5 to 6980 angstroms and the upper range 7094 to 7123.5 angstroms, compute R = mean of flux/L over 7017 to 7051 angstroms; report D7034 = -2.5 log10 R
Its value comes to -0.04 mag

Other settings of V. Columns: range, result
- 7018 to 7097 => 7.09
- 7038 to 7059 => 7.49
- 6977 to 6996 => 6.48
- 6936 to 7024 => 6.73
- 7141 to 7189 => 6.74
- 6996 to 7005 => 7.26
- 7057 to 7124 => 6.98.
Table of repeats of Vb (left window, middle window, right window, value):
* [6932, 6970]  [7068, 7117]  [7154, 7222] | -0.05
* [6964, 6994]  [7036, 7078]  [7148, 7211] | -0.06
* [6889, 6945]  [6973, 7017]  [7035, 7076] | 0.04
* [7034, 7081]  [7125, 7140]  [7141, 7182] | 0.01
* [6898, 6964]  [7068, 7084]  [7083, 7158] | 0.01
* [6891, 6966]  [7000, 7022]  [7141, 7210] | -0.02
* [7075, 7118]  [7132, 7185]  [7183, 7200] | 0.02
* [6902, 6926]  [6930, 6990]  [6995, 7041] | 0.04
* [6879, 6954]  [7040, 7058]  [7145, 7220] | -0.12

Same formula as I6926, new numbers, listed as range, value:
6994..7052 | 6.97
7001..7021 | 6.76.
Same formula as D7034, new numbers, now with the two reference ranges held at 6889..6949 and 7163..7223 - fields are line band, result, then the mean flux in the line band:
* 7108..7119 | -0.07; 7.14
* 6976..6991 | 0.04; 6.45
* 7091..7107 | -0.07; 7.12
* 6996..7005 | -0.09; 7.26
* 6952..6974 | -0.02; 6.78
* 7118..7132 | 0.01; 6.62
